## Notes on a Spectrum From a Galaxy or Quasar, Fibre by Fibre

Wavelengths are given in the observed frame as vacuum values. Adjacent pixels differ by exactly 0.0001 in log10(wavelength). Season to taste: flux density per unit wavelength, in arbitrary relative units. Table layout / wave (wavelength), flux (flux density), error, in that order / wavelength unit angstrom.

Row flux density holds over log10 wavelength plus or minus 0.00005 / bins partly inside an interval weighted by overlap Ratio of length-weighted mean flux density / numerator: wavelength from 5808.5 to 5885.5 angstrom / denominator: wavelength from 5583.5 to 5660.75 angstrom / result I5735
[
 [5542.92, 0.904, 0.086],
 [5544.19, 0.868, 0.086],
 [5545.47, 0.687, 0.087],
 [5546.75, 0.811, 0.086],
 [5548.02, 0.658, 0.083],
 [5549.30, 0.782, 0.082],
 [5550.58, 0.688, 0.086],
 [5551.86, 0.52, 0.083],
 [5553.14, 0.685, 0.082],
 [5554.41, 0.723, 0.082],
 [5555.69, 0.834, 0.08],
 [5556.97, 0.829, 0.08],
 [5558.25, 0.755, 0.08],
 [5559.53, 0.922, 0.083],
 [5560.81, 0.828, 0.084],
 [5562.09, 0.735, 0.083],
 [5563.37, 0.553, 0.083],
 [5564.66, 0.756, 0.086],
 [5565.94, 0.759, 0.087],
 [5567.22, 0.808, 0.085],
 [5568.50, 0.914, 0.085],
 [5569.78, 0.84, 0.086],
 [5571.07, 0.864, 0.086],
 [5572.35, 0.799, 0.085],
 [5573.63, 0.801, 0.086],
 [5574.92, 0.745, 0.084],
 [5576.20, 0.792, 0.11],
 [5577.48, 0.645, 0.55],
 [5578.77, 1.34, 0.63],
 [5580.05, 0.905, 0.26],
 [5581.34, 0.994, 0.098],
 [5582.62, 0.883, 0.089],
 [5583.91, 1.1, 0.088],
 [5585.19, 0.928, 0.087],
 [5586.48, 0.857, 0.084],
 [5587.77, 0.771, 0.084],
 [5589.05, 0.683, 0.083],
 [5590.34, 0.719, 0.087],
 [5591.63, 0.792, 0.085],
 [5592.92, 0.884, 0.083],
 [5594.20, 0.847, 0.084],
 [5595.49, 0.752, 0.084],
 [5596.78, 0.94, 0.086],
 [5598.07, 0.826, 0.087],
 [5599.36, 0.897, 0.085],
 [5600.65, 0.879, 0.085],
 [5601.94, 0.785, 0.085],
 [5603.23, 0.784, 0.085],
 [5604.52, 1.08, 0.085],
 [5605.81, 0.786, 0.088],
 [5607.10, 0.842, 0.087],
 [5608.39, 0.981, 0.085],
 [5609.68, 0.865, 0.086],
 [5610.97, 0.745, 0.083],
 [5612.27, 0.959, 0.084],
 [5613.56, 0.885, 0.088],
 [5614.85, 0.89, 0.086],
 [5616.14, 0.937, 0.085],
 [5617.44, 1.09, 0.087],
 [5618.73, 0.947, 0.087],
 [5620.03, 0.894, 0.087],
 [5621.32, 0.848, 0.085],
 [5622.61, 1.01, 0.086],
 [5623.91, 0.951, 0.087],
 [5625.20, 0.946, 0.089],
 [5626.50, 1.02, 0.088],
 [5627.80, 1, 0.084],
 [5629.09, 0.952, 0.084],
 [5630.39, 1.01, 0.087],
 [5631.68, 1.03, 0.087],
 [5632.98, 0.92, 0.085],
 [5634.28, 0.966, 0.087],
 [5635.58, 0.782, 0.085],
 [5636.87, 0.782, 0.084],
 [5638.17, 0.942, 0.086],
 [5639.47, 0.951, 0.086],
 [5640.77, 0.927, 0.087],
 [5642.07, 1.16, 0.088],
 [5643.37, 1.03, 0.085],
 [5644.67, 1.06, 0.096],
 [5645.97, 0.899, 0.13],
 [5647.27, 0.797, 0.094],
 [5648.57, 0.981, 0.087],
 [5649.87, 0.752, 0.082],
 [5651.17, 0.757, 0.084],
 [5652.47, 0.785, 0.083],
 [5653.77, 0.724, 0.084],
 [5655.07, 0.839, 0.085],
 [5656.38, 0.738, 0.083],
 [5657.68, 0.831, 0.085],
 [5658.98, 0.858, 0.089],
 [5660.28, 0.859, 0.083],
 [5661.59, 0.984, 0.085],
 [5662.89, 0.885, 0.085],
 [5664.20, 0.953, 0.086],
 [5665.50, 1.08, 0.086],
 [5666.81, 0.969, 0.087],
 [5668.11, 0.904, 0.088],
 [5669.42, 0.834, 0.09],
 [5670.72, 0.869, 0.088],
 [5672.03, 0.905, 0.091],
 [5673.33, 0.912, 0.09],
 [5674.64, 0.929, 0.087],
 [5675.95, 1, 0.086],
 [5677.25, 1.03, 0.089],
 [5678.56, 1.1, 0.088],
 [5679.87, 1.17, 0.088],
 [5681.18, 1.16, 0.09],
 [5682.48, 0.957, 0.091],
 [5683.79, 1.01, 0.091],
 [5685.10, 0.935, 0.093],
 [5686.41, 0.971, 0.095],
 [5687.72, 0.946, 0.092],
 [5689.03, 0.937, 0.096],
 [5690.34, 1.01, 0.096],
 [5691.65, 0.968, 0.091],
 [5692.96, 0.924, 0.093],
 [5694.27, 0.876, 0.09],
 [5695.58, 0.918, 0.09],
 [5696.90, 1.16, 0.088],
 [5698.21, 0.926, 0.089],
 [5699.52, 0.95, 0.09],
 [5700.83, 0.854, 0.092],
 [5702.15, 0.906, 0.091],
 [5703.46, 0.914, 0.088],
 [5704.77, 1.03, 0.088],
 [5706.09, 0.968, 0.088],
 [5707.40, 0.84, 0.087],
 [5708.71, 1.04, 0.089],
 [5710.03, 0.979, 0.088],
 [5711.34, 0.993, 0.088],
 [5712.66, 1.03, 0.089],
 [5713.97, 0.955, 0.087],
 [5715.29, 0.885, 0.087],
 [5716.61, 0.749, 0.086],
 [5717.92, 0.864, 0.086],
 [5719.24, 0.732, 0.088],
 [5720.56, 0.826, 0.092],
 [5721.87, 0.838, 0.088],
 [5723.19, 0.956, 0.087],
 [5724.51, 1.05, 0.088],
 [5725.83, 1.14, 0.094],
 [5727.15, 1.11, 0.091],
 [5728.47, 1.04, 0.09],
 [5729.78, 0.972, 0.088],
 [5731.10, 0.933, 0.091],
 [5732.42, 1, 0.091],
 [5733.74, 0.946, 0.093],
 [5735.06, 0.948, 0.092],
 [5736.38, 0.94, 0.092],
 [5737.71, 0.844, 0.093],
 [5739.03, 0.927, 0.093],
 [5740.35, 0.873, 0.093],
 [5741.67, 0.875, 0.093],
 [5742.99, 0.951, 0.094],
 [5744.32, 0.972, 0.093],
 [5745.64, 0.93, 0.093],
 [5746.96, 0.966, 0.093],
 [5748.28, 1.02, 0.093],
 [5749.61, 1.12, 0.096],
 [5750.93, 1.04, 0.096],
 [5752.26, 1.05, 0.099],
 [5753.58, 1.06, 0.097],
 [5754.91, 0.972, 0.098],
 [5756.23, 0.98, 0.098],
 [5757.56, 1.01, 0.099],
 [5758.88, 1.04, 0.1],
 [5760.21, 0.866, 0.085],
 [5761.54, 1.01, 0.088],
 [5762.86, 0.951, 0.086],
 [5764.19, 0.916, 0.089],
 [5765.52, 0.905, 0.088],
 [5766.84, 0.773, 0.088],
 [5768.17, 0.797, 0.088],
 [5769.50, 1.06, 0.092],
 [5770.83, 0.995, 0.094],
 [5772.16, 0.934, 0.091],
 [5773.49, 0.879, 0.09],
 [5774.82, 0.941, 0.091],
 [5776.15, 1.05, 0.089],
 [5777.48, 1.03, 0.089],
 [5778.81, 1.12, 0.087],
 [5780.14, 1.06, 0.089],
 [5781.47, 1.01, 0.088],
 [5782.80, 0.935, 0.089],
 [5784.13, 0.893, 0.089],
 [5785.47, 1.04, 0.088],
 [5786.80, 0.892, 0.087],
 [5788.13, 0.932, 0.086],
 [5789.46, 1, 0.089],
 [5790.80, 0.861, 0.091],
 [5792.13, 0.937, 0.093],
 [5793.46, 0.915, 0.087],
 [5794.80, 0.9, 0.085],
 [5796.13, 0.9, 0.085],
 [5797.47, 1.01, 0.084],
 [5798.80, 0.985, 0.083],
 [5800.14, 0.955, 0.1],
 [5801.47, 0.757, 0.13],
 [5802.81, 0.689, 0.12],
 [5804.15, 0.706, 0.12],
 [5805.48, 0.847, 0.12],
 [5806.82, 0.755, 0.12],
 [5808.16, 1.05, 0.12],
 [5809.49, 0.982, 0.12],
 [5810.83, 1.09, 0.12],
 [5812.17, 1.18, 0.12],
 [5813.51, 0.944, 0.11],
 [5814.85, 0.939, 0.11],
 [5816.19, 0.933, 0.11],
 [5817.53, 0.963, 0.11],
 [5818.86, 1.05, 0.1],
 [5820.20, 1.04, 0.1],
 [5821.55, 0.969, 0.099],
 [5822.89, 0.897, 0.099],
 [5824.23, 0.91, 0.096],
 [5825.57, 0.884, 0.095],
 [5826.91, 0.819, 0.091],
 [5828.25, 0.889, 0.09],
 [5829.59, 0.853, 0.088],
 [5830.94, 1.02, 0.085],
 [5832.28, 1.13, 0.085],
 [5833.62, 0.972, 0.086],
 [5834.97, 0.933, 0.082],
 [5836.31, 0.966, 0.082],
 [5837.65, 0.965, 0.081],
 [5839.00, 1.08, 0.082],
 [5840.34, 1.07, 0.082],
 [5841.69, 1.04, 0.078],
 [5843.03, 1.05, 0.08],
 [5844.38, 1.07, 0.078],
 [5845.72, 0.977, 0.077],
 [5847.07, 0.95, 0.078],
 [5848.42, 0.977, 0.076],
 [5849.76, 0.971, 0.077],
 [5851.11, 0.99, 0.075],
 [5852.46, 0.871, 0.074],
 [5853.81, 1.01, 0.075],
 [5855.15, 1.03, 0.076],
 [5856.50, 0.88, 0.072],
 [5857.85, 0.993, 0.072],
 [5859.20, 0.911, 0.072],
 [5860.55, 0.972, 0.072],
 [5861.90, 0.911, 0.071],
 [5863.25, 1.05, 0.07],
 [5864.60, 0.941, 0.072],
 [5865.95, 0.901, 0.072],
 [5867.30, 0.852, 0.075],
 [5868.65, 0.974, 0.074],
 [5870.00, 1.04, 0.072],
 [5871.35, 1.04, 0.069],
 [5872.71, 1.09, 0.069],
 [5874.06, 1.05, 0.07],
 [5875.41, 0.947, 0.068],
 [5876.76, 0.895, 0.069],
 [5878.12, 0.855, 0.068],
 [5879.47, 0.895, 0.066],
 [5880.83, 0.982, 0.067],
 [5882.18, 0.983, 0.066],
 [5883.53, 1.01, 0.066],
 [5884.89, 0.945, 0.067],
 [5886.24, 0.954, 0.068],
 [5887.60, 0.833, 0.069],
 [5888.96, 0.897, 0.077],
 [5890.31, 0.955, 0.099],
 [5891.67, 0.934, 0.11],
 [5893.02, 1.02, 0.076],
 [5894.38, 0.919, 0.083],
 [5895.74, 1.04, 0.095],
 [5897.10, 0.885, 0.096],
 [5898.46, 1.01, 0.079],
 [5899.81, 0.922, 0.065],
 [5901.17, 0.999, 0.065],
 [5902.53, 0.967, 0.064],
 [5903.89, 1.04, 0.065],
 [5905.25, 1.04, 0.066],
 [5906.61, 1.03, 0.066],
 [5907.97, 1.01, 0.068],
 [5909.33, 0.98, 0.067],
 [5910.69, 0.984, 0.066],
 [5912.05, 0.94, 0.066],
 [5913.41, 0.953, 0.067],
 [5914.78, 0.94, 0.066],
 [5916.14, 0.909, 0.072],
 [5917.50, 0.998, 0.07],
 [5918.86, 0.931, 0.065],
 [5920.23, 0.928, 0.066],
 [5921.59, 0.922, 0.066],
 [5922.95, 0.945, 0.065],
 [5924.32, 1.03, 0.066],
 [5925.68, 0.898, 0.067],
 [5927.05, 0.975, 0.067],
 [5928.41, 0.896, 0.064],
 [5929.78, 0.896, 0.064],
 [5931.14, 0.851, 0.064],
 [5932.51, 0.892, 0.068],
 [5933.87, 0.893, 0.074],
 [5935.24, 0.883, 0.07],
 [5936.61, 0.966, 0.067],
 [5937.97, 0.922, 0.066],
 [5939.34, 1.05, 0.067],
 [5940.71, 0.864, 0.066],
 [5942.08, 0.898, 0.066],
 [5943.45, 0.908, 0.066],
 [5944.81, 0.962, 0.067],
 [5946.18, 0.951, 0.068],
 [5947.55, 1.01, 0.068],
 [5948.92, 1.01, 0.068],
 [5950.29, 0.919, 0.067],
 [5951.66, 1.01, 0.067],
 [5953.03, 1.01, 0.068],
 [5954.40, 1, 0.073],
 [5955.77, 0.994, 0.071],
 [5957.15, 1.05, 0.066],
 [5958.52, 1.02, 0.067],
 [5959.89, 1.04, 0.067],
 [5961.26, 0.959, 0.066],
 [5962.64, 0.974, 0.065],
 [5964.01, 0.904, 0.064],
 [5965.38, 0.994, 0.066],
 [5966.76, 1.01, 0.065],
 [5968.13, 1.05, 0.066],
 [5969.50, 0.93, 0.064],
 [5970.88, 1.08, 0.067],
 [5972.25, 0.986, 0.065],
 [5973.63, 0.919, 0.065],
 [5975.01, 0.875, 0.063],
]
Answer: 1.1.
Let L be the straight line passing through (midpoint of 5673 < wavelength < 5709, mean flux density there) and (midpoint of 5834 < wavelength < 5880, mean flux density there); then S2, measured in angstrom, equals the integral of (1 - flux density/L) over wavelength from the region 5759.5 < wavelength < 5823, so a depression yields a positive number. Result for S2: 2.1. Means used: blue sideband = 0.976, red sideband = 0.975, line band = 0.943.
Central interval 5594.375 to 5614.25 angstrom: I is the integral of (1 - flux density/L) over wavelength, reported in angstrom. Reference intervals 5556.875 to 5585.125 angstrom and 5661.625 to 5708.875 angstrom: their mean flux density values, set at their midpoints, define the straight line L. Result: 0.3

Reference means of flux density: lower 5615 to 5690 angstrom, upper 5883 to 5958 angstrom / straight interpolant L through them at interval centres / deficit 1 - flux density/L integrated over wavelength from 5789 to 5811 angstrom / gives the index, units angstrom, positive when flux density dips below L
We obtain 1.2 angstrom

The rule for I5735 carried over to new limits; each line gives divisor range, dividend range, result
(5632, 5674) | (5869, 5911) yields 1.09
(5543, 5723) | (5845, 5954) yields 1.07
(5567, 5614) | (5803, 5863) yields 1.12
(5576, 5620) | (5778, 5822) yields 1.07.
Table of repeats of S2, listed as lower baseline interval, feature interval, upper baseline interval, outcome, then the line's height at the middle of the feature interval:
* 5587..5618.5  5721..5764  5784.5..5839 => -3.1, 0.912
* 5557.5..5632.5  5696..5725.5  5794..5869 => -0.6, 0.913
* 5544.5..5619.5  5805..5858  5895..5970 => -2.7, 0.926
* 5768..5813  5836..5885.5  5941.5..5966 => -0.9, 0.96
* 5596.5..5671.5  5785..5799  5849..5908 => 0.1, 0.944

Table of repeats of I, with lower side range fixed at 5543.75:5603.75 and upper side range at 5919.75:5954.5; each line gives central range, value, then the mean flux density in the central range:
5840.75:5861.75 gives -1.57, 0.979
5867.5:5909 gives -2.11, 0.971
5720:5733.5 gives -1.87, 0.987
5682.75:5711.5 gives -3.38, 0.956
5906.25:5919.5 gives -0.48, 0.966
